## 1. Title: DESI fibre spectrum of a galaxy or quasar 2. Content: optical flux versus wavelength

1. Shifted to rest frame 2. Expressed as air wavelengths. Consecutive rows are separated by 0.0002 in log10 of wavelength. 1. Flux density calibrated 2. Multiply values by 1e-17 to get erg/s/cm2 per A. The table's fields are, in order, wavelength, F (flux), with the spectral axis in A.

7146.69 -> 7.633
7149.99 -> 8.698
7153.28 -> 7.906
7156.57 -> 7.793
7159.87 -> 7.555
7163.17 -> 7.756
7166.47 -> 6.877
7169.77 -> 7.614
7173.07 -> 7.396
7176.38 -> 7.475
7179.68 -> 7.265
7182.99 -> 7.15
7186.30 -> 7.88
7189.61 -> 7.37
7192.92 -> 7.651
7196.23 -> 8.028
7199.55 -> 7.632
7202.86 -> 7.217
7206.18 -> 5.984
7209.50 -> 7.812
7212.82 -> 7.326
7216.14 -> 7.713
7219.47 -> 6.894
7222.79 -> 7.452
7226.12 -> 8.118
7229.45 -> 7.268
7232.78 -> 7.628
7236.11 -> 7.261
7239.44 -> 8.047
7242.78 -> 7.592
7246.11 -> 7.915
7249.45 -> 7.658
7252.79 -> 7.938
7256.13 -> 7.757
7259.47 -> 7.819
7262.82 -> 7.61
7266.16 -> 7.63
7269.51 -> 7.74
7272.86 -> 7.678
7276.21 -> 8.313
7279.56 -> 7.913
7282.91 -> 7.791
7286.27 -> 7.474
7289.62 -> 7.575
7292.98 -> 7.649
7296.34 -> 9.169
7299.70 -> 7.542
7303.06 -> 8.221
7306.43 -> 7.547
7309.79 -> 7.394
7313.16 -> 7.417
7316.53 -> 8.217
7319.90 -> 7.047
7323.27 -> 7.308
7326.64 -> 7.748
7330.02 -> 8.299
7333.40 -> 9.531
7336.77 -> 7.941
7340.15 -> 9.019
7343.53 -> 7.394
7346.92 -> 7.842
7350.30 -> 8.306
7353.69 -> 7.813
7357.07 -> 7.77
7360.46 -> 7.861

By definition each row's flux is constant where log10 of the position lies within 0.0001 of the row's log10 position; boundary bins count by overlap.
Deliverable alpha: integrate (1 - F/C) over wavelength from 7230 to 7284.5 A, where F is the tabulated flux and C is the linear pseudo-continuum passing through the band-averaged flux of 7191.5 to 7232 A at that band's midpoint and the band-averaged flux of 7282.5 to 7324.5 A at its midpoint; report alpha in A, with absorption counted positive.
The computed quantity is -1.3 A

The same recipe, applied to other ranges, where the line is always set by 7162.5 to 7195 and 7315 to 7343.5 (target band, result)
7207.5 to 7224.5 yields 0.43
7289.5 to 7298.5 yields -0.29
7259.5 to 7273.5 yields 0.25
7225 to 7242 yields 0.08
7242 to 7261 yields -0.07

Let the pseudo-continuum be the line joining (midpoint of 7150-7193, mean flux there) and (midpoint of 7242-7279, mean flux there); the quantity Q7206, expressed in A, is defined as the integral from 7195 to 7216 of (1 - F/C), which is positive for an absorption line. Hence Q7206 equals 0.82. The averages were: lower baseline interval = 7.55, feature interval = 7.35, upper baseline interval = 7.8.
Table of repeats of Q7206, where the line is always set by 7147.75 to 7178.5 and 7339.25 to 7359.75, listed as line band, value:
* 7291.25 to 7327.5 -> 0.7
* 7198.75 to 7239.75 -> 2.0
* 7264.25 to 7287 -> 0.1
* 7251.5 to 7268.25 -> 0.2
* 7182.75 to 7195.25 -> 0.2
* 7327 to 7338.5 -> -0.8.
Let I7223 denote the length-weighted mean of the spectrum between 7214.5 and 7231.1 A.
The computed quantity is 7.49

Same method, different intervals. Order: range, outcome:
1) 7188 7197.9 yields 7.68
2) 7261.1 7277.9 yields 7.79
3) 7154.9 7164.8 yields 7.7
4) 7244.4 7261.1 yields 7.82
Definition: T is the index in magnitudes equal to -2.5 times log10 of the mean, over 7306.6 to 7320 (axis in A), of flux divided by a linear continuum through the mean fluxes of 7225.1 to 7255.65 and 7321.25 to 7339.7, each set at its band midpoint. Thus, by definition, 0.07 mag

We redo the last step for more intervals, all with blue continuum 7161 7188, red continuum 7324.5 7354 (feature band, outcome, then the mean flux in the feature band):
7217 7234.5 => 0.03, 7.48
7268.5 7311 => 0.02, 7.85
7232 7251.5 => 0.01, 7.69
